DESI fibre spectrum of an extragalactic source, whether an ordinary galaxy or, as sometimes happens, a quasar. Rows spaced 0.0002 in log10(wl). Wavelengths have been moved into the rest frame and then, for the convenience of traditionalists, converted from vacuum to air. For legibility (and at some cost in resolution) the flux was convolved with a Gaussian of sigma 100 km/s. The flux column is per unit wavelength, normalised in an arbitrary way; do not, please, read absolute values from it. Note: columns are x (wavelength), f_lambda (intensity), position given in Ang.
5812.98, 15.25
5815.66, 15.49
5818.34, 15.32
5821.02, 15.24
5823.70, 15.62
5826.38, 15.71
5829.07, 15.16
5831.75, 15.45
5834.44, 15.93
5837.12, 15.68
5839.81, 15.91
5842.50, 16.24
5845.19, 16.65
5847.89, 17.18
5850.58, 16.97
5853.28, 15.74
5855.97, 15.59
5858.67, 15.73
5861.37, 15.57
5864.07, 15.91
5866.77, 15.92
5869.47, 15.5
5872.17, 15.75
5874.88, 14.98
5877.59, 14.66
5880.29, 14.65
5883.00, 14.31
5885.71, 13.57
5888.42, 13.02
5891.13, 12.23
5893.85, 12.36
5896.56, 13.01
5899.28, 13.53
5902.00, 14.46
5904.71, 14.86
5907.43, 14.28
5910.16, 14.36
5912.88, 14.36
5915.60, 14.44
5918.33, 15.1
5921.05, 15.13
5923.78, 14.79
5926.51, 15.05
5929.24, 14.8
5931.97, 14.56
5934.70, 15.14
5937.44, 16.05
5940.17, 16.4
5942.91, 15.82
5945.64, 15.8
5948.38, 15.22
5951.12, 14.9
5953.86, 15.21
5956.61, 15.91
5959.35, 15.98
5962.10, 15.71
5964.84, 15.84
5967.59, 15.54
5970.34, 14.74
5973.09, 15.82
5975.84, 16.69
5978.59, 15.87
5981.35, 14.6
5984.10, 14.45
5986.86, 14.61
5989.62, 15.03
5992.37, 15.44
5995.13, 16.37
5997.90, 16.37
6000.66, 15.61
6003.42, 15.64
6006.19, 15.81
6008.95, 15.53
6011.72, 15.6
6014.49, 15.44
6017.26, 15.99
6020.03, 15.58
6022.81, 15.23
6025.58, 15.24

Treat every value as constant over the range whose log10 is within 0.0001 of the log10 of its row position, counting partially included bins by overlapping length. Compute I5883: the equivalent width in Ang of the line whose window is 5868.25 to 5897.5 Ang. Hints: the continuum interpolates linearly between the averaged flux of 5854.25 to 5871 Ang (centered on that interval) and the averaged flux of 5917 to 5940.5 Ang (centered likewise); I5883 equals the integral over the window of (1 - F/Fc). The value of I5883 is 2.9 Ang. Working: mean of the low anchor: 15.7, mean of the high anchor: 15.2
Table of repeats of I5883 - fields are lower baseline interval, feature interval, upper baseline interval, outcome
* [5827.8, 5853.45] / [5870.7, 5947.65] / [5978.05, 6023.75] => 6.19 Ang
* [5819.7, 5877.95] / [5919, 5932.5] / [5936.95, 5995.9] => 0.63 Ang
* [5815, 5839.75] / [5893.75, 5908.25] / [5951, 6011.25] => 1.58 Ang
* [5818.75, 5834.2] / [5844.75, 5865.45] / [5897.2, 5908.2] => -1.59 Ang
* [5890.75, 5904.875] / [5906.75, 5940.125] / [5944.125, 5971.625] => -1.49 Ang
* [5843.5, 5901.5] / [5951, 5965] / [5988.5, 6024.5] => -0.22 Ang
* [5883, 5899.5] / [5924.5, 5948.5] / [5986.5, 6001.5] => -2.11 Ang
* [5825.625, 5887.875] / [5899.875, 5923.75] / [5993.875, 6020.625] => 1.60 Ang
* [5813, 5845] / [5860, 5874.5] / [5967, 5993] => -0.13 Ang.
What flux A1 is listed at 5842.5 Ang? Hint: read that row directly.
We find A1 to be 16.24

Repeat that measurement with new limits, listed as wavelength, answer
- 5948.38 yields 15.22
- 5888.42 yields 13.02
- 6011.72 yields 15.6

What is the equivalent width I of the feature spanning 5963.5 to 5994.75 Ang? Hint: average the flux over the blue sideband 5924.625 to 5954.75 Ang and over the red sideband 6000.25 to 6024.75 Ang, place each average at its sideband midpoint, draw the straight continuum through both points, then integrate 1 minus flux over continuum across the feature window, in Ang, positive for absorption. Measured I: 0.25 Ang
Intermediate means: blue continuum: 15.4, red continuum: 15.6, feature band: 15.4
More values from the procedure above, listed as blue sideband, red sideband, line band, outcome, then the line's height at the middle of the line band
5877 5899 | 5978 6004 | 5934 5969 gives -2.47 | 14.6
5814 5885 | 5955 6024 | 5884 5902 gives 2.90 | 15.6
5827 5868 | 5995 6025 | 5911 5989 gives 2.49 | 15.8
